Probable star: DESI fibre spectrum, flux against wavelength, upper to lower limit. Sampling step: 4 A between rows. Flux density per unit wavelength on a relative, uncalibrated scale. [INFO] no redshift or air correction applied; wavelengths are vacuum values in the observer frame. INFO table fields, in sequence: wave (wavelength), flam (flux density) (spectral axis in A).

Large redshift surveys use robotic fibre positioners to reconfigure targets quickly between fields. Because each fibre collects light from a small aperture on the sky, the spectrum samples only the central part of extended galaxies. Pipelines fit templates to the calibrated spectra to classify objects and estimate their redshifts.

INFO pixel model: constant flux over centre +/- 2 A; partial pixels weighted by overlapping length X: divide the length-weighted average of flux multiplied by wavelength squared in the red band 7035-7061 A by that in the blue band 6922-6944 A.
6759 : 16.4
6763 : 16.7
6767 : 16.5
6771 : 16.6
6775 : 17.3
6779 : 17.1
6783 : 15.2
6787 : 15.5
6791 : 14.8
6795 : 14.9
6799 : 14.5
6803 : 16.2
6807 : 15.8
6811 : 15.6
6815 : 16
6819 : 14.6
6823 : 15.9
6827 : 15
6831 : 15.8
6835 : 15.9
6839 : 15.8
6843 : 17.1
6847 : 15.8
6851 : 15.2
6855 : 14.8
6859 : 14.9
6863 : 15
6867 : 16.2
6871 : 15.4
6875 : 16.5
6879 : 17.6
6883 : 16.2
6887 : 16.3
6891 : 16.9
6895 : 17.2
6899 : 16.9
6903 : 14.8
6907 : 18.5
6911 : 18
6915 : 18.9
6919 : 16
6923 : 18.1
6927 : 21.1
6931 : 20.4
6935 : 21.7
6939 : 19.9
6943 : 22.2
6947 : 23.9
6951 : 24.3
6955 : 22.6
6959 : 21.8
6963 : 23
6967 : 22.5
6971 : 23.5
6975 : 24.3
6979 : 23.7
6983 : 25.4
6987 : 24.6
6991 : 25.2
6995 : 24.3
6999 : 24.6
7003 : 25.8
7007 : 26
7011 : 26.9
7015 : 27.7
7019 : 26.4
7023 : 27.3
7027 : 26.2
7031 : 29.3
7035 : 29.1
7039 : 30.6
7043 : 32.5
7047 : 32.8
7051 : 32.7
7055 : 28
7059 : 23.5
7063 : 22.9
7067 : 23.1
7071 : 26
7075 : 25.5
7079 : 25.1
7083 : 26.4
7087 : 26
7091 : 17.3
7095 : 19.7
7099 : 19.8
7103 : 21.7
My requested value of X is 1.5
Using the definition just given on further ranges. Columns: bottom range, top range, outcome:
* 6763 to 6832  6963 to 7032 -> 1.71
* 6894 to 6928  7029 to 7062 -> 1.74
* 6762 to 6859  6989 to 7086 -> 1.83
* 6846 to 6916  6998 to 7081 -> 1.74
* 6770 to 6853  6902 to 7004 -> 1.45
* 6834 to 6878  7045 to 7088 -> 1.79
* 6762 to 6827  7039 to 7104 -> 1.74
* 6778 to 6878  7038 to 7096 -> 1.80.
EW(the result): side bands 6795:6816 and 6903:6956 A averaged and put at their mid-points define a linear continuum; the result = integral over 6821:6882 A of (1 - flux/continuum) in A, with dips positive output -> 5.1 A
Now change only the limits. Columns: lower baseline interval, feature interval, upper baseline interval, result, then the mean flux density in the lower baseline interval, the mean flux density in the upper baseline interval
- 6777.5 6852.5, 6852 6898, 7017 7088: 6.2 A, 15.6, 27.4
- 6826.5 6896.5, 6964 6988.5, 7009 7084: -0.9 A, 16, 27.5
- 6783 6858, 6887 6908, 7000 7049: 3.7 A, 15.5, 28.3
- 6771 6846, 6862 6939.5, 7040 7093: 8.0 A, 15.7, 26.4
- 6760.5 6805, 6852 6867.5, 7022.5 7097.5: 3.1 A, 15.9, 26.5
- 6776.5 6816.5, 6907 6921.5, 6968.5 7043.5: 2.6 A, 15.6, 26.3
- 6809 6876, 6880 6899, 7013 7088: 1.6 A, 15.6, 27.4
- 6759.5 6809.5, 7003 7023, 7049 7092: -2.8 A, 15.9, 25.3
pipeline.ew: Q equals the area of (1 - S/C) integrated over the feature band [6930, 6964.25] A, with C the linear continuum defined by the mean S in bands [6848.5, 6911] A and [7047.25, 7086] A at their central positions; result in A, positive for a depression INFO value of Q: -4.2 A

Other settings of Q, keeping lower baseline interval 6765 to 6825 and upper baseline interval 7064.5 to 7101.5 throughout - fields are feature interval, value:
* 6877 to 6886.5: 0.6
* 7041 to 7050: -4.2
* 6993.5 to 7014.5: -4.5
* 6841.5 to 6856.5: 1.3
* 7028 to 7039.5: -3.8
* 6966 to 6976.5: -1.6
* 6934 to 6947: -1.4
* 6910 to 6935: 0.1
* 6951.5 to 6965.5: -1.9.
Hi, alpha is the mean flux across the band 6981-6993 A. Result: 25.1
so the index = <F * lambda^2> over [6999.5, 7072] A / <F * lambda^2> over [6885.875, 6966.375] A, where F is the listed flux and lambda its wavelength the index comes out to 1.44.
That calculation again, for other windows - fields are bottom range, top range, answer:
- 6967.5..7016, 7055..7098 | 0.97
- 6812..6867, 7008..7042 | 1.90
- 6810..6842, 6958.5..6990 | 1.59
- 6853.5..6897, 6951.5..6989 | 1.50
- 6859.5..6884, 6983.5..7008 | 1.62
